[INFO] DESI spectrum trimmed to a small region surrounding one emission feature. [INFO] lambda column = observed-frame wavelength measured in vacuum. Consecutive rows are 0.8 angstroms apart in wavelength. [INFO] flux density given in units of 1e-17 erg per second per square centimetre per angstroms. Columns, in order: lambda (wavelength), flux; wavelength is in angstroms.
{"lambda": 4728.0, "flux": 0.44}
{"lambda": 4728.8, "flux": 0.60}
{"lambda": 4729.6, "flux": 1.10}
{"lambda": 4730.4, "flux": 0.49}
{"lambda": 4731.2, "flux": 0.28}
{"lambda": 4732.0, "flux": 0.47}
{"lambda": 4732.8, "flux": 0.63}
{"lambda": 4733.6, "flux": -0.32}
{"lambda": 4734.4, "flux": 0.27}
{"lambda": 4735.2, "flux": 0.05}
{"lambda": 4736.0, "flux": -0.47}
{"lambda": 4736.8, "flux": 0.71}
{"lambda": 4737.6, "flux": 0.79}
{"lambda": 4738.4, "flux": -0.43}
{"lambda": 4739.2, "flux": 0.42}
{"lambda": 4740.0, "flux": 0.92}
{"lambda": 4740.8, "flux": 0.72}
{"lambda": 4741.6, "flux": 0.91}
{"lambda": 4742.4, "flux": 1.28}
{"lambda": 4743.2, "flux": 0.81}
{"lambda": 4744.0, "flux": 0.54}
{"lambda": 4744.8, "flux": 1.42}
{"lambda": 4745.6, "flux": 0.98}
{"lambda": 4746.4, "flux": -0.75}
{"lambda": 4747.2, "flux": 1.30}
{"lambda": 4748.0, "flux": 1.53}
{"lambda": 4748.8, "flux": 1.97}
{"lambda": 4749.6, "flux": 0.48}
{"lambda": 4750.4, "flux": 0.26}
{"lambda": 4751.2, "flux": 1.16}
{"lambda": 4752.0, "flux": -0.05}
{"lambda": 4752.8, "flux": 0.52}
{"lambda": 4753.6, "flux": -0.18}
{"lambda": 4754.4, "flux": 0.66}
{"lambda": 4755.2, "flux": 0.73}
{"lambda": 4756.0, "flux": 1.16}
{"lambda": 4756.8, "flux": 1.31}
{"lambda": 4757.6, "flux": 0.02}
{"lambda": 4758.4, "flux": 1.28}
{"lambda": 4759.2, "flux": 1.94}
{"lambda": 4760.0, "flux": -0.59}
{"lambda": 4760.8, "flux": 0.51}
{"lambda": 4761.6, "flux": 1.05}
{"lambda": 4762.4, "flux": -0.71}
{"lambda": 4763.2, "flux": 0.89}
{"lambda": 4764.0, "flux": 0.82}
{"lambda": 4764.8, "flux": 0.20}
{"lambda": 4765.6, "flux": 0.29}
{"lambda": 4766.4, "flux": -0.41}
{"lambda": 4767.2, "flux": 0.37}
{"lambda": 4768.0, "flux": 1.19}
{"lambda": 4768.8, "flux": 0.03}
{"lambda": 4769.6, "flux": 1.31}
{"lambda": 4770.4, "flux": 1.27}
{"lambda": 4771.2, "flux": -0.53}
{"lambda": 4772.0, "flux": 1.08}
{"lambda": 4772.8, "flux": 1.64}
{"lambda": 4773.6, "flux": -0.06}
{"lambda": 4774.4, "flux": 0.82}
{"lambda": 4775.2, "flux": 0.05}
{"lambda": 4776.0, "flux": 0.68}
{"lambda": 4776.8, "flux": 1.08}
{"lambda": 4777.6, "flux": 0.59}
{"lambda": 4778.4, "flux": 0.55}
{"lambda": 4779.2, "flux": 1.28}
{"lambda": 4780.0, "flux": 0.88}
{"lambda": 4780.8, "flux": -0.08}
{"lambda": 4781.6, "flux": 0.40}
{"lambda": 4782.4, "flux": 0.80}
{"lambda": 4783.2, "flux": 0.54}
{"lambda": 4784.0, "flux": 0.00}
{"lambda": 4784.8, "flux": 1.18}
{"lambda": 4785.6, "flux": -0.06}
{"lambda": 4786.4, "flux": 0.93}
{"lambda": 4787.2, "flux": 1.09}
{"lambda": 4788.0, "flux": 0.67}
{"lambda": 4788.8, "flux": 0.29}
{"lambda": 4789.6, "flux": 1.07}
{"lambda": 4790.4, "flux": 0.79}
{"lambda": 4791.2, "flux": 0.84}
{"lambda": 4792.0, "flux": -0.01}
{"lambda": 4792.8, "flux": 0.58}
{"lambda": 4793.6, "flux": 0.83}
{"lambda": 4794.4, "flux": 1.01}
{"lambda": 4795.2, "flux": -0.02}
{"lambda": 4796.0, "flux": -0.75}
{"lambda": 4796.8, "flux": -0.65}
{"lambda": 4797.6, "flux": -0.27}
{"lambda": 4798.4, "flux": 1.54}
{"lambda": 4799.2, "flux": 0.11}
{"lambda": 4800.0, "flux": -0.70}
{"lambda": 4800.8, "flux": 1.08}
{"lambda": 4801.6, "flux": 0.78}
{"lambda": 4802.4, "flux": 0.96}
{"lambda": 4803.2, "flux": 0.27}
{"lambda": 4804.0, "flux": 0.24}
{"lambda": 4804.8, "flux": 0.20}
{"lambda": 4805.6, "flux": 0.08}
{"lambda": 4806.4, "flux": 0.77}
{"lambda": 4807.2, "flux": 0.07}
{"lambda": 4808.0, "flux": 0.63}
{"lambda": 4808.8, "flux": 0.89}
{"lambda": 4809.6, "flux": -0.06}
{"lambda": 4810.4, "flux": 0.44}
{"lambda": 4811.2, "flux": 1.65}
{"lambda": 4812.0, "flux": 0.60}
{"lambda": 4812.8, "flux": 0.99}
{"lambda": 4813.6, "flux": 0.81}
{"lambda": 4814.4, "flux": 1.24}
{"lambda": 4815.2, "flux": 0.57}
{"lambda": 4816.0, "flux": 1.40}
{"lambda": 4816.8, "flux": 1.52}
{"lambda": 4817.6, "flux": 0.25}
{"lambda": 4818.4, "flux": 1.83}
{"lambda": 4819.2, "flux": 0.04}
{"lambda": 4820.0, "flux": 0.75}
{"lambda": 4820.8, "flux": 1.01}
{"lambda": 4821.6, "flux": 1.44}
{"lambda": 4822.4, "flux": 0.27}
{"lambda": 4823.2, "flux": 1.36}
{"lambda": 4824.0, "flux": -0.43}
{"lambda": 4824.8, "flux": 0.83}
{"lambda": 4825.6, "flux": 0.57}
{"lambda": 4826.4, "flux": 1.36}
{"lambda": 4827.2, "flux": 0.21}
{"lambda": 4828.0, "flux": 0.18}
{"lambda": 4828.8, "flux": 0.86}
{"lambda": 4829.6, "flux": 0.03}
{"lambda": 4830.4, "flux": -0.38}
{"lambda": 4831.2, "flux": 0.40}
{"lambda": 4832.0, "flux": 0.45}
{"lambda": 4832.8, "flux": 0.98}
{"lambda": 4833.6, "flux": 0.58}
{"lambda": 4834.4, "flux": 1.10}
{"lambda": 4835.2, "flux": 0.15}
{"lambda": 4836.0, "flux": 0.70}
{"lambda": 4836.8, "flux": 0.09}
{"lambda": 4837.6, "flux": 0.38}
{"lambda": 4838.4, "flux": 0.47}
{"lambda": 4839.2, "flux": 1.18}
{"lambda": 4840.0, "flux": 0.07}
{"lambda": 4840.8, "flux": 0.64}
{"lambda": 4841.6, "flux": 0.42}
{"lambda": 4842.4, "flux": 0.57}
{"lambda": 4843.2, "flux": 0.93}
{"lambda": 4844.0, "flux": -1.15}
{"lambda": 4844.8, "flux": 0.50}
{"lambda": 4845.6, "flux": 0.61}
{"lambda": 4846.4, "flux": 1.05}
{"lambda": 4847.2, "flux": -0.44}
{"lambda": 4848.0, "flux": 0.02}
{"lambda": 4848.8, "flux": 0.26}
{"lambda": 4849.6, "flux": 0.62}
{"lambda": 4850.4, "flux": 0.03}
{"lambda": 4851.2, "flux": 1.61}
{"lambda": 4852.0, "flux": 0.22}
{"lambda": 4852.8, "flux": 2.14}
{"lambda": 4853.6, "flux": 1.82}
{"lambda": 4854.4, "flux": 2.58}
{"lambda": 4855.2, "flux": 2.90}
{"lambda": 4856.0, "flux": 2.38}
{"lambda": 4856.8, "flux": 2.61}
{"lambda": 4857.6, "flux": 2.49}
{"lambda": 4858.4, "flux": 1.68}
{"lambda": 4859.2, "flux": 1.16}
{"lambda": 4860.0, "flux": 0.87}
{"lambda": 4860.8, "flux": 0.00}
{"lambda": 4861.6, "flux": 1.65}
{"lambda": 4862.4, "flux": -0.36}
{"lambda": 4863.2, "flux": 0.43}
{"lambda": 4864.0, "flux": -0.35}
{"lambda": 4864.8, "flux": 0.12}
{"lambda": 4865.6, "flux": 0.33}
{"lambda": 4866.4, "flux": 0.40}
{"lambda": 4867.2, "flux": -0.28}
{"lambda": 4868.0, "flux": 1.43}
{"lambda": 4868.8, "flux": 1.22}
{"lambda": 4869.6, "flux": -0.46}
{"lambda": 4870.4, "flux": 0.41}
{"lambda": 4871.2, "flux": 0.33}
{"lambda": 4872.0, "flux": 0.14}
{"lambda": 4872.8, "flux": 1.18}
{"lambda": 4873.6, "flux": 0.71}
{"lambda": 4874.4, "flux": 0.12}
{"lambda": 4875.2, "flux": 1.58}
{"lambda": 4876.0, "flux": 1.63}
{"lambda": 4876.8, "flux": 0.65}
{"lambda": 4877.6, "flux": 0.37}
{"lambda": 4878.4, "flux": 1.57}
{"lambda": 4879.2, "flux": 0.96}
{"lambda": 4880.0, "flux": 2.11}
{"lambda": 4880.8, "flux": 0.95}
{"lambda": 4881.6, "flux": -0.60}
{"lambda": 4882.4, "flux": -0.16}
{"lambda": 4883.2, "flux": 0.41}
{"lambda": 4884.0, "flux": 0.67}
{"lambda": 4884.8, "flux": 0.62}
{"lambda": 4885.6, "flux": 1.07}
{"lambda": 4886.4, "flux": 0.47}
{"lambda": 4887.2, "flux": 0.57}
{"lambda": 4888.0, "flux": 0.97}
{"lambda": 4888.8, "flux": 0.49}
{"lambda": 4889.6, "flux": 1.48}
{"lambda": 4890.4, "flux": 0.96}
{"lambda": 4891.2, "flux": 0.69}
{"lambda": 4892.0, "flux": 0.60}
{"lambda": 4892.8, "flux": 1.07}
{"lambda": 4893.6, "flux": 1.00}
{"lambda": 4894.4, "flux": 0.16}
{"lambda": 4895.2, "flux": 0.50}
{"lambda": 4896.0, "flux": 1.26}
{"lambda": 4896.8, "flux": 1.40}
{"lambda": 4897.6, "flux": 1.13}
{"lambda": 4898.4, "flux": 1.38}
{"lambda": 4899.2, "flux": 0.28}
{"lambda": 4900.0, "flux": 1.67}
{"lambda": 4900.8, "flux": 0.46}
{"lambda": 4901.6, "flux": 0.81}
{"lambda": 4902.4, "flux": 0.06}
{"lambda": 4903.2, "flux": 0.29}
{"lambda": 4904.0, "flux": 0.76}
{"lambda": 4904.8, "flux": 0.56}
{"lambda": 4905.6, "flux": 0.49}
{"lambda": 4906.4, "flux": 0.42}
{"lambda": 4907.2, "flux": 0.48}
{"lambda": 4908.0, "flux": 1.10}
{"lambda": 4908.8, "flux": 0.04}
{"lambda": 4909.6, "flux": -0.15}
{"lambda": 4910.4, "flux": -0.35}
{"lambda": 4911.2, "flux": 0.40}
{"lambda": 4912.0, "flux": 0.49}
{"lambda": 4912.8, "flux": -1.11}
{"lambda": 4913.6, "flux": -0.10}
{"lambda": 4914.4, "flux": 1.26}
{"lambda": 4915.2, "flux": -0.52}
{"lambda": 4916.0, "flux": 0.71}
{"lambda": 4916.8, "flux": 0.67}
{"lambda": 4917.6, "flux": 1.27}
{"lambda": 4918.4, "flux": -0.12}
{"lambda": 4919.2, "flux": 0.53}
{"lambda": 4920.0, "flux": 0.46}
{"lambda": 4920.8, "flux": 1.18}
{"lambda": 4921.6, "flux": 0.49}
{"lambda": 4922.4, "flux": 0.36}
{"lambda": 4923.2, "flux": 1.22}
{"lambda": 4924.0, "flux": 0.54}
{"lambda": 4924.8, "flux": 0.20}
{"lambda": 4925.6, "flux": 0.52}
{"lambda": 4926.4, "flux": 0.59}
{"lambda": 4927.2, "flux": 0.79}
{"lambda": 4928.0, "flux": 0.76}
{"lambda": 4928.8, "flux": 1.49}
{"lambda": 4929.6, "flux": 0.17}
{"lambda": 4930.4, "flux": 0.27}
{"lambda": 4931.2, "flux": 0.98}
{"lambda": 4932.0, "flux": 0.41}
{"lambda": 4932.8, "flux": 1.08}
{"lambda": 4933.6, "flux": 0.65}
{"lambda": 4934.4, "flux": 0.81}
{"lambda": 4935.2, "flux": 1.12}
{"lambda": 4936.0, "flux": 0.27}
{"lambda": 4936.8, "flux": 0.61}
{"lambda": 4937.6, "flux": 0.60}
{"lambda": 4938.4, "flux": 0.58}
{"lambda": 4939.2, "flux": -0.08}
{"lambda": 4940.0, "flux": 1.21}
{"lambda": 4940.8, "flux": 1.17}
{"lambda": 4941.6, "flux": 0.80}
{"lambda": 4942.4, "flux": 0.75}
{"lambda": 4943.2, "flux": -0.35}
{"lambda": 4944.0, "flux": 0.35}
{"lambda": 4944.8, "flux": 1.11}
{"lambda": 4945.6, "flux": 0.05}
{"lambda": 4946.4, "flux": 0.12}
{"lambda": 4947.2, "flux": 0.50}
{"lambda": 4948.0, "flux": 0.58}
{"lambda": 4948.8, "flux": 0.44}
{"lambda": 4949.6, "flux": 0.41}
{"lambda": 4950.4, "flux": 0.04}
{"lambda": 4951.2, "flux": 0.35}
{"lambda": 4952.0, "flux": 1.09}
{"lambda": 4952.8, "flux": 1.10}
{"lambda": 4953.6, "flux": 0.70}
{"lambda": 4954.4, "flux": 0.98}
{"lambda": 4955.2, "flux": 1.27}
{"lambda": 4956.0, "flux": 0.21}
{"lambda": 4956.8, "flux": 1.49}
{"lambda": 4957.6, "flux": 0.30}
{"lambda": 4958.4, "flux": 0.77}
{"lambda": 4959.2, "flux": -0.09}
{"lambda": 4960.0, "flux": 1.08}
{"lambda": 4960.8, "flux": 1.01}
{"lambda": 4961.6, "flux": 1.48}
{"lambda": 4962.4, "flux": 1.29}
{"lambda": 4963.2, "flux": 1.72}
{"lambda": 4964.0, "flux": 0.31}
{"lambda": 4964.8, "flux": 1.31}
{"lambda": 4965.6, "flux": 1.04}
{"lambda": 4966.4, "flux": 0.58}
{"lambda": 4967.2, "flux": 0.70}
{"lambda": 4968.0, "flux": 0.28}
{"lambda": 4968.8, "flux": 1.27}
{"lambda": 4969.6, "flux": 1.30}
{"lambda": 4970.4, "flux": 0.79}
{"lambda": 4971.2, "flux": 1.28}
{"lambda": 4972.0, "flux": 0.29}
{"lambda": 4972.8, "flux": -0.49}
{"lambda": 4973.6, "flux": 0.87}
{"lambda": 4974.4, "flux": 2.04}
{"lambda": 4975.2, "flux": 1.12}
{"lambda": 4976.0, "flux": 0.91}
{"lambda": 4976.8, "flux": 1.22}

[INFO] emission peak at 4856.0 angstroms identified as [O II] 3727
